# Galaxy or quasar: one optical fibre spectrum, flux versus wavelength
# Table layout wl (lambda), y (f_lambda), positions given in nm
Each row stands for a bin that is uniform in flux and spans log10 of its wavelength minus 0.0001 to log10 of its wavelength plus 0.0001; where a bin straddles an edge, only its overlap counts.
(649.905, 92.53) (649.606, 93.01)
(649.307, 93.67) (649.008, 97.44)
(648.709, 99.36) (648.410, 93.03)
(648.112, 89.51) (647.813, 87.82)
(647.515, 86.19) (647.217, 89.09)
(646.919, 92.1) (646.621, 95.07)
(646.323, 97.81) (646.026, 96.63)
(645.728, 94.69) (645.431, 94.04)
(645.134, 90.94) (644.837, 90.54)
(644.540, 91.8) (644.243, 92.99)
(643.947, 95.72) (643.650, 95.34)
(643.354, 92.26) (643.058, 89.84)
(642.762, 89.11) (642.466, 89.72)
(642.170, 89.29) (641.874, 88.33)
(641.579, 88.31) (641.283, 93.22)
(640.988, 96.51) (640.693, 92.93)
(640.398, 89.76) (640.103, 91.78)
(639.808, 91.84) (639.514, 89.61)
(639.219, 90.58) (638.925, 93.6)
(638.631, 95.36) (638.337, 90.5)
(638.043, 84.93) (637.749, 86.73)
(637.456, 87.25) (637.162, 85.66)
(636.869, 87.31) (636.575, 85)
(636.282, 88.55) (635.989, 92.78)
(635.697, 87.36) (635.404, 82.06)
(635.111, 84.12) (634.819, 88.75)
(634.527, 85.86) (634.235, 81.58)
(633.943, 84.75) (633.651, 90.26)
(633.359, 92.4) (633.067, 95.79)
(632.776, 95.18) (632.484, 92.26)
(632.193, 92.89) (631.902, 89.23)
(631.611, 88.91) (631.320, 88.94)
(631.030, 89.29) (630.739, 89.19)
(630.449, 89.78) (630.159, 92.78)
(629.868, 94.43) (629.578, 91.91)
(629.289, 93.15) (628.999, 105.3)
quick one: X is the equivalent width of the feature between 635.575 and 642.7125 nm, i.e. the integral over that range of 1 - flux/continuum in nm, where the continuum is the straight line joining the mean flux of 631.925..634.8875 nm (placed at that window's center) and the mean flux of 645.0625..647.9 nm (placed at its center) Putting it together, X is 0.10 nm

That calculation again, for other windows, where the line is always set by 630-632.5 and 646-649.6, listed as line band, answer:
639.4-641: 0.000 nm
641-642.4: 0.024 nm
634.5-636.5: 0.086 nm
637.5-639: 0.026 nm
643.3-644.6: -0.021 nm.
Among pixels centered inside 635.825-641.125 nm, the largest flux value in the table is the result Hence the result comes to 96.51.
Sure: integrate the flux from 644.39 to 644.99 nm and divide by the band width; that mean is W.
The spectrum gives 91.1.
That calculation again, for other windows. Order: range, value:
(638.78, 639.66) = 91.2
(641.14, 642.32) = 89.7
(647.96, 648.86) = 93.9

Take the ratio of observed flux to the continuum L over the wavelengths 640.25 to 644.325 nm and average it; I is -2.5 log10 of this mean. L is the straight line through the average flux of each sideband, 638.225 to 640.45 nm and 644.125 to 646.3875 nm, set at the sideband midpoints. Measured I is 0.01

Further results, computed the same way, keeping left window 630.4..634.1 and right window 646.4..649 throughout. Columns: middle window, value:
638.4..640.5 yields -0.01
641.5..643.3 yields 0.03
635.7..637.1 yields 0.03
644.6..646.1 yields -0.02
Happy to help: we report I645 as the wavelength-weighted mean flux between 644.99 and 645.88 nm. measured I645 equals 93.2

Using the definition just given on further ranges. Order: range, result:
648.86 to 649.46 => 95.5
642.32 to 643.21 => 89.6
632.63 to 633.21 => 95.5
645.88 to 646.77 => 96.5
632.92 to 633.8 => 92.8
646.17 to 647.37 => 93.5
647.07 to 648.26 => 88.1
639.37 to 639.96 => 90.8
